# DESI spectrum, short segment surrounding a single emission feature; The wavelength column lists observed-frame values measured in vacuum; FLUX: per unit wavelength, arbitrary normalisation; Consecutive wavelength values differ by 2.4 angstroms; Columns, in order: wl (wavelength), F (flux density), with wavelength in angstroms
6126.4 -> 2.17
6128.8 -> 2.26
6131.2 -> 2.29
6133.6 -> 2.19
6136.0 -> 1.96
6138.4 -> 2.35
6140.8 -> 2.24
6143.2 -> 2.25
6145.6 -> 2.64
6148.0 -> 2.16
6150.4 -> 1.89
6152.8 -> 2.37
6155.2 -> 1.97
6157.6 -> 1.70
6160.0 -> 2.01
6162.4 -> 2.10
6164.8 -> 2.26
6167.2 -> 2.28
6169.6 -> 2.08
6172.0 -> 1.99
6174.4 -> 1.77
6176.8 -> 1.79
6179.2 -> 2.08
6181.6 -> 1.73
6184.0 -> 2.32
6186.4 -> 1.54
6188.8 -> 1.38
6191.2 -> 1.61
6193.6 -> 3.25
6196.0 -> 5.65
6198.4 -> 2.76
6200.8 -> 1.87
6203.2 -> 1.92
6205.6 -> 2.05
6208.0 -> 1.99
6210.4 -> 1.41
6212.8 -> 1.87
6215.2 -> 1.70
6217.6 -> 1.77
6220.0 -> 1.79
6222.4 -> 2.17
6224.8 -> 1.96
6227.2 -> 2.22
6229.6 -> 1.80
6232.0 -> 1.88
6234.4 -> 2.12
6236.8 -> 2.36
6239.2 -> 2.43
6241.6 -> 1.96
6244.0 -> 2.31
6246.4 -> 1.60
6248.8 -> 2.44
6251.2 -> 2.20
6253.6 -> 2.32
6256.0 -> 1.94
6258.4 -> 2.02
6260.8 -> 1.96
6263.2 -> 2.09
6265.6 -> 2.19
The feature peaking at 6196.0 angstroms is H-beta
